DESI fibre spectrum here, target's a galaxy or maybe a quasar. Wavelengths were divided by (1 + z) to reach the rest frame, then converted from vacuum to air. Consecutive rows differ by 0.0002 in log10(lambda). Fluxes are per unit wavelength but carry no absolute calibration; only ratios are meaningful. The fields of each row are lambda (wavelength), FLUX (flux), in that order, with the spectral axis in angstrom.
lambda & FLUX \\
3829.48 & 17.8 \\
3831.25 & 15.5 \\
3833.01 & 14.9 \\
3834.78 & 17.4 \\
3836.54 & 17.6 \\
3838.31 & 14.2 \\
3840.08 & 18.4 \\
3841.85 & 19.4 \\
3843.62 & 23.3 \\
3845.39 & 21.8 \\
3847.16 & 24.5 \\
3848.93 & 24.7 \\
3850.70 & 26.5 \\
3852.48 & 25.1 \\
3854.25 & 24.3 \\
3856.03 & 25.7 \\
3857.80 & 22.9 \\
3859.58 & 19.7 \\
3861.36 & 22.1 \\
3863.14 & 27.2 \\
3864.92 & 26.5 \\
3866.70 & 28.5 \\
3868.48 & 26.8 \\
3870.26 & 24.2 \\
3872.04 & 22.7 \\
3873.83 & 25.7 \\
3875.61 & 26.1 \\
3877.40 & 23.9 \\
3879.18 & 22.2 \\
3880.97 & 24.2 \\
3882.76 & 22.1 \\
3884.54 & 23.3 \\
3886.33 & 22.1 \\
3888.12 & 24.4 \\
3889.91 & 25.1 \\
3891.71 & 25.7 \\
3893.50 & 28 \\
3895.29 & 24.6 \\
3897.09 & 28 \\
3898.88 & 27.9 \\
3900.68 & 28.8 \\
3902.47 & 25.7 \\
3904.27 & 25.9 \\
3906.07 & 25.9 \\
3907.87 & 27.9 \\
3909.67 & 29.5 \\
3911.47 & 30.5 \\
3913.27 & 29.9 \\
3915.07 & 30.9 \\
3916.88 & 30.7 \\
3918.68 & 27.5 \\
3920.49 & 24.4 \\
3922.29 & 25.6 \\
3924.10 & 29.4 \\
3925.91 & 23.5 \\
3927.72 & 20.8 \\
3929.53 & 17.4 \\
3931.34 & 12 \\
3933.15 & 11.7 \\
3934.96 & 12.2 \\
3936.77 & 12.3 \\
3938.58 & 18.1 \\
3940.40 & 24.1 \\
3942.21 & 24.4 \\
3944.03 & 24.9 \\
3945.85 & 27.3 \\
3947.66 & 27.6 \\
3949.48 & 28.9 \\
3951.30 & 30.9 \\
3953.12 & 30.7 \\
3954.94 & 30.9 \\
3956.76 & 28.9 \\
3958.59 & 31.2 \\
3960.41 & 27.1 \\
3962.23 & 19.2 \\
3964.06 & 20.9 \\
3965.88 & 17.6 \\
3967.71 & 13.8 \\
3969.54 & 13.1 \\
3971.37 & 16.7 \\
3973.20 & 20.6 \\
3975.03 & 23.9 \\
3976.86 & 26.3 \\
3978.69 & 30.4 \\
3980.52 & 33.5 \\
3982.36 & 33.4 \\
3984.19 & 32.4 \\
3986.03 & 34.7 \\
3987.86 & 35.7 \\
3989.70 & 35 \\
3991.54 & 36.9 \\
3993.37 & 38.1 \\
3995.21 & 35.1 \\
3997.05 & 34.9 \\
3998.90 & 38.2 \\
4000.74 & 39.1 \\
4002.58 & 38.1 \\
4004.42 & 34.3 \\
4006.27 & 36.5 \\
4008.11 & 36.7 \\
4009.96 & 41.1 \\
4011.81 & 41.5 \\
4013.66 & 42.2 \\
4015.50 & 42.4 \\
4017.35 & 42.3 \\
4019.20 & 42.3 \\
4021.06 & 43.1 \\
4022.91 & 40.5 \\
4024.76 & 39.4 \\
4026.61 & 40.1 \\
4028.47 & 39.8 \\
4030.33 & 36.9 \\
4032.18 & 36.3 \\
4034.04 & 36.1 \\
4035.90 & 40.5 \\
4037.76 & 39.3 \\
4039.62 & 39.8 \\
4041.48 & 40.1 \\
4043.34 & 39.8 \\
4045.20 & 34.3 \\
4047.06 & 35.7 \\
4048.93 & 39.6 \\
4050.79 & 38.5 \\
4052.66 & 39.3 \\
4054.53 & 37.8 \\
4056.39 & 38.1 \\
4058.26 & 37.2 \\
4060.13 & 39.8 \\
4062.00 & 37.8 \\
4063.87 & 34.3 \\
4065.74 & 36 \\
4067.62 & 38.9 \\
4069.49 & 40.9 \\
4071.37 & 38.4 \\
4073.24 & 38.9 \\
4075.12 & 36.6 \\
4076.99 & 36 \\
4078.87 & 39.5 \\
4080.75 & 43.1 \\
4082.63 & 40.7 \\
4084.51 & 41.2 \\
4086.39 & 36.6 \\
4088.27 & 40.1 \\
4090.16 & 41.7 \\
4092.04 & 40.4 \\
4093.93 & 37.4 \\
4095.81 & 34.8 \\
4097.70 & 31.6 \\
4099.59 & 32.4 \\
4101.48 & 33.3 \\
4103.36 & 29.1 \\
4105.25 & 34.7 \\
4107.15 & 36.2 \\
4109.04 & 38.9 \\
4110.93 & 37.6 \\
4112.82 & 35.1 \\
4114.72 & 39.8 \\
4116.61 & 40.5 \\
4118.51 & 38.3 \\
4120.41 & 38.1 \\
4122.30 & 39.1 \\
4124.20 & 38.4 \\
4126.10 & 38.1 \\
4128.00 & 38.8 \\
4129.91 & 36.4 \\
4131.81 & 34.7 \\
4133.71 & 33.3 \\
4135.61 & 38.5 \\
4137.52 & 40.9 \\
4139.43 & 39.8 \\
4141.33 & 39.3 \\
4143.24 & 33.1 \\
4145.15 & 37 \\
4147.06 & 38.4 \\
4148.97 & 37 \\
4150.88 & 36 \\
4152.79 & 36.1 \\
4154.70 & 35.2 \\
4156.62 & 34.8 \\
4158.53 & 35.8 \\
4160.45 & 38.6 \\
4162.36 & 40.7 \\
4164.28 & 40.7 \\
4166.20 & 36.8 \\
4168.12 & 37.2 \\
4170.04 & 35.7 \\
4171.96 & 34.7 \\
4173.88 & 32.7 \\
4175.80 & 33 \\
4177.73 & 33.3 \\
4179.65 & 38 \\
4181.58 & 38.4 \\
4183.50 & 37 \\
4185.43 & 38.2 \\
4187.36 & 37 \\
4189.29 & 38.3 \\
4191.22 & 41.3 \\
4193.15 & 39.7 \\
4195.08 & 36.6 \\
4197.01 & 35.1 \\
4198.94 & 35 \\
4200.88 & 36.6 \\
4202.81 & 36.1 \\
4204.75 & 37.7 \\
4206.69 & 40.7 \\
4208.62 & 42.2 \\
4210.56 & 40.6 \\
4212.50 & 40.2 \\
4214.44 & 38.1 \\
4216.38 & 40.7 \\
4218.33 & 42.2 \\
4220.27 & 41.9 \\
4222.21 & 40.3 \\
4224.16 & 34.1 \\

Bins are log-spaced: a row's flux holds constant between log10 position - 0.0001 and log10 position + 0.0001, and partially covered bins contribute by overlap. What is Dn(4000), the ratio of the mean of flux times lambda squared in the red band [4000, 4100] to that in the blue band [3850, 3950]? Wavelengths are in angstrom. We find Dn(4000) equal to 1.70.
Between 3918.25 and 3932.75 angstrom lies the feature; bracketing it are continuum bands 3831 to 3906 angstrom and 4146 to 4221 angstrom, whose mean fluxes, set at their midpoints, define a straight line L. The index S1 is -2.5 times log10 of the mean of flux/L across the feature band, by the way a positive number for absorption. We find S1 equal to 0.19 mag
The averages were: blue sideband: 23.6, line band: 22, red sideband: 37.6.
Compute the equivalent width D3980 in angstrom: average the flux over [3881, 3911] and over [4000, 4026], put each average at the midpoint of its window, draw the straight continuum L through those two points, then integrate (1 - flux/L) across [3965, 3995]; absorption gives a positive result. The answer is 7.0 angstrom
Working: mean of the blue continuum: 26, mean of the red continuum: 40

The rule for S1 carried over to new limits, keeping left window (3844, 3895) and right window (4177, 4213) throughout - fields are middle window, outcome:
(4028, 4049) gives -0.21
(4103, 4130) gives -0.08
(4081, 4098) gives -0.15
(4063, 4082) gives -0.16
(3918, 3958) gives 0.17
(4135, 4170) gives -0.04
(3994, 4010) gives -0.22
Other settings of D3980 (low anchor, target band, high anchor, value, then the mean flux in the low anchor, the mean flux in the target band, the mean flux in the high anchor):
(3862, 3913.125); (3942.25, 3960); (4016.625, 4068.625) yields 1.4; 25.9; 28.7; 38.7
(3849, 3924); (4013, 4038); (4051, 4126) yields -4.5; 25.9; 40.1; 37.7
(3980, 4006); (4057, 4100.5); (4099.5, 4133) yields -1.9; 35.7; 38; 36.7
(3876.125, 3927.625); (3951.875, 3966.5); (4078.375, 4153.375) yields 1.6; 26.3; 26.1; 37.4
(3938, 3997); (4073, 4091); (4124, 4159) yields -3.1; 27.4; 39.4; 36.9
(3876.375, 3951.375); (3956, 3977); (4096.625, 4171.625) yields 4.6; 24.5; 21.4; 36.8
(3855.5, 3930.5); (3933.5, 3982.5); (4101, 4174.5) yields 8.3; 25.6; 23.8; 37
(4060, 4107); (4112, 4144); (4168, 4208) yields -0.6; 37.3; 37.8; 36.8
